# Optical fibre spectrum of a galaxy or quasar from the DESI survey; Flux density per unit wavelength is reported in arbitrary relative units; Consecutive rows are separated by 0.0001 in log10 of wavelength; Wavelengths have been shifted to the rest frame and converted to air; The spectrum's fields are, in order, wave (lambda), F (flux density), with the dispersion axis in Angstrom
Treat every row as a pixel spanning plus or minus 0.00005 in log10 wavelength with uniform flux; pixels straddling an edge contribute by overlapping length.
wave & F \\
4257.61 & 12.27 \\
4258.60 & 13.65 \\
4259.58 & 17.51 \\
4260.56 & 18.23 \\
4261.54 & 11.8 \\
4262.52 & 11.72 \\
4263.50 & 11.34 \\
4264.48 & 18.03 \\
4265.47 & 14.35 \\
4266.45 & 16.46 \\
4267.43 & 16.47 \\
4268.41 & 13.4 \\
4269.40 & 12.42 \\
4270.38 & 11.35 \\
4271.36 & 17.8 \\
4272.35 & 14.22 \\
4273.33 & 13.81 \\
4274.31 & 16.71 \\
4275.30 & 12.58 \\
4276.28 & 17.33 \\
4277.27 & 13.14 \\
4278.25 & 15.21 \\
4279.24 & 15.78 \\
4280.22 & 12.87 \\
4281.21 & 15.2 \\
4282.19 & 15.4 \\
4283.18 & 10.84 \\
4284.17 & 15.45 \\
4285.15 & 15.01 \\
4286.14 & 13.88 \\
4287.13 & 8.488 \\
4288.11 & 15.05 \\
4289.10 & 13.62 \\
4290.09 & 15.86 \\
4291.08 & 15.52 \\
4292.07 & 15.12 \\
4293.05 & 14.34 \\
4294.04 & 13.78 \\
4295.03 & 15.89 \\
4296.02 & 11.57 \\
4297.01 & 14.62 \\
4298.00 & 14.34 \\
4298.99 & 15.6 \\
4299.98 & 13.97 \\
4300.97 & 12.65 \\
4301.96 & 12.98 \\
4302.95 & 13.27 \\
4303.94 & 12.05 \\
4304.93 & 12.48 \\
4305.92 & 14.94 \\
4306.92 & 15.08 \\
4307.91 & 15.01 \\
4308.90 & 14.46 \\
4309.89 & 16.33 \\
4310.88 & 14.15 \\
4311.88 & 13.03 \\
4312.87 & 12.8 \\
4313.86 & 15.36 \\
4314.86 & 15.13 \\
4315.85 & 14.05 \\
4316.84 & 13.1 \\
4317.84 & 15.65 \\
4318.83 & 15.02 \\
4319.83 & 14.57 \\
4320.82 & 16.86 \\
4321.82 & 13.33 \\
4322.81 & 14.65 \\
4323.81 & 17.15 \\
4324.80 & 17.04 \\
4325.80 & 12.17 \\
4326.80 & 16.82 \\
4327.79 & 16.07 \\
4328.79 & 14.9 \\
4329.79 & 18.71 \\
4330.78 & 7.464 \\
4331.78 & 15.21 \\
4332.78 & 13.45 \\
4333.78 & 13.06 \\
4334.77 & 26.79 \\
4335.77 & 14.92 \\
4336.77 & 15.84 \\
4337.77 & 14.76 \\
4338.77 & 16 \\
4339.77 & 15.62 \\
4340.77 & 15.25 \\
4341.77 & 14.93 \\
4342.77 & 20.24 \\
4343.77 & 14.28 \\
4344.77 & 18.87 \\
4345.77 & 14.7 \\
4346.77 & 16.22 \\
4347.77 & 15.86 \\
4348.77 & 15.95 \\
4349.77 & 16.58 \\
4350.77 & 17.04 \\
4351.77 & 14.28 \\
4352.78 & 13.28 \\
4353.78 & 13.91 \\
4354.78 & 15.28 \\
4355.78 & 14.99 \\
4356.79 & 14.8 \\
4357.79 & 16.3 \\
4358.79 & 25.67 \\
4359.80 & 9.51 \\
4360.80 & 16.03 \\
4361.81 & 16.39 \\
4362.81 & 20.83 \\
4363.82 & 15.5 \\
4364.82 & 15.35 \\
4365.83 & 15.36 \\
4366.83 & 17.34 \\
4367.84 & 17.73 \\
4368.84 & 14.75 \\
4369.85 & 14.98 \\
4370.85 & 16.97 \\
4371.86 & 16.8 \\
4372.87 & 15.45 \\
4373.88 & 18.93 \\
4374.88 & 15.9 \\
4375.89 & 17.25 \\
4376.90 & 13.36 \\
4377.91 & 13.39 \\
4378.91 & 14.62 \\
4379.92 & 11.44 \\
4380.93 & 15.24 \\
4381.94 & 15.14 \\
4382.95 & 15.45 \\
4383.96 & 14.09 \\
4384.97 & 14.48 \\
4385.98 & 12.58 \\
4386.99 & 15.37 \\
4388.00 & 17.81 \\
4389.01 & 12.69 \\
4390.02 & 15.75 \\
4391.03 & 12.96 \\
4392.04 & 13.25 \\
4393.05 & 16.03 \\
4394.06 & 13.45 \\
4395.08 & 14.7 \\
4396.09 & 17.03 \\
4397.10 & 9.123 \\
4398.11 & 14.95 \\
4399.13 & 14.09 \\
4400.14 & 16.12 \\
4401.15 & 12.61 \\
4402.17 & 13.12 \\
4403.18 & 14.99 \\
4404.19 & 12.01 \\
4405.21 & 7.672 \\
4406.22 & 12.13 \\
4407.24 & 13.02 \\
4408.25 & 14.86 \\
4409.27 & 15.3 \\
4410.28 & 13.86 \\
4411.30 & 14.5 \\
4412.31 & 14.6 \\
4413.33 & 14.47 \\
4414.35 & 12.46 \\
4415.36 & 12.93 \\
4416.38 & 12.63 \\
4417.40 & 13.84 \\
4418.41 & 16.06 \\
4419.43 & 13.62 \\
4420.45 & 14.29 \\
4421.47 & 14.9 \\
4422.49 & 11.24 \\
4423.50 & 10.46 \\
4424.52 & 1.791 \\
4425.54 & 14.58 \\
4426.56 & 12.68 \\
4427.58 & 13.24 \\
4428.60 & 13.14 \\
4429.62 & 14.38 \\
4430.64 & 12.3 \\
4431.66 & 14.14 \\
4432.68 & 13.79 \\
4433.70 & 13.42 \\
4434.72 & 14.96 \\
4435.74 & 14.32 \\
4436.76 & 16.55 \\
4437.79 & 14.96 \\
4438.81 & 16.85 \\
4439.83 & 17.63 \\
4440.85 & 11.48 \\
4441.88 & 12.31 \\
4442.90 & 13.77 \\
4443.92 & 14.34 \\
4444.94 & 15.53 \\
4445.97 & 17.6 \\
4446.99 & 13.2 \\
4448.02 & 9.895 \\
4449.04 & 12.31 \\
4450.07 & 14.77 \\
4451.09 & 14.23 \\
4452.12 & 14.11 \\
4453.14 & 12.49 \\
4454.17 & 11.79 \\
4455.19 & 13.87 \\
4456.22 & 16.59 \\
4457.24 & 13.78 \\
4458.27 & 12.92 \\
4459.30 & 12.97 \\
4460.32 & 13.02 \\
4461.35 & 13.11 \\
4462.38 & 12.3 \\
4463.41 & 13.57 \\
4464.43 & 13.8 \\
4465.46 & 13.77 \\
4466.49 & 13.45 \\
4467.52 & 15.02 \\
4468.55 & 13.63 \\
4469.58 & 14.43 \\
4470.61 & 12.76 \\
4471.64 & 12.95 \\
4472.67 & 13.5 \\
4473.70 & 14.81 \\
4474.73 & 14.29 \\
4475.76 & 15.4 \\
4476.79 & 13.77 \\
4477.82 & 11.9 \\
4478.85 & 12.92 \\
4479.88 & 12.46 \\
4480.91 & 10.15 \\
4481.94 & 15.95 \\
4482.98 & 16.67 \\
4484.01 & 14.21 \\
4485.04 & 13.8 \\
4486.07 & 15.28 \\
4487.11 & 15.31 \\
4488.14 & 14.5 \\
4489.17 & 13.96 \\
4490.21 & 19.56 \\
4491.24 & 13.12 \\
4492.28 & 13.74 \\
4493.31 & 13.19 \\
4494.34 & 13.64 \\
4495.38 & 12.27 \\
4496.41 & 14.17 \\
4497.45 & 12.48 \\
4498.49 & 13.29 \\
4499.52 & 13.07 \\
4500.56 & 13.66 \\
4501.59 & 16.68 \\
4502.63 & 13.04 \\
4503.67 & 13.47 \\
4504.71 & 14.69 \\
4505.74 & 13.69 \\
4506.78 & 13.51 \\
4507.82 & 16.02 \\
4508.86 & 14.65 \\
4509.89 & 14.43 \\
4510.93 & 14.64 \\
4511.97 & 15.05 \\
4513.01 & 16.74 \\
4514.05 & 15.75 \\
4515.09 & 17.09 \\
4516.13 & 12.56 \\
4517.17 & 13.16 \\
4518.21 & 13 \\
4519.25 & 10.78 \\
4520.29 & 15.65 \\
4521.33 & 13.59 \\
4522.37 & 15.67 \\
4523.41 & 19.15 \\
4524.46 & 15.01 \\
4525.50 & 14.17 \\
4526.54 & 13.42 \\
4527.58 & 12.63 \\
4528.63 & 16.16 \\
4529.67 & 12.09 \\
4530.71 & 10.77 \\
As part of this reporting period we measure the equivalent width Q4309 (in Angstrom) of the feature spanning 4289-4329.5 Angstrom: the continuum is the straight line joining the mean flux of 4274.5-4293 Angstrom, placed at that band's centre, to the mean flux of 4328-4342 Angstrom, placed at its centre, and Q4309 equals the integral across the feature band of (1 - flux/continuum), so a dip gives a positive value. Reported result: 0.9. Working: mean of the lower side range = 14.3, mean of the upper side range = 15.5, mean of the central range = 14.5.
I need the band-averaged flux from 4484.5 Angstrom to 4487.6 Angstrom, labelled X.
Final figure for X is 14.8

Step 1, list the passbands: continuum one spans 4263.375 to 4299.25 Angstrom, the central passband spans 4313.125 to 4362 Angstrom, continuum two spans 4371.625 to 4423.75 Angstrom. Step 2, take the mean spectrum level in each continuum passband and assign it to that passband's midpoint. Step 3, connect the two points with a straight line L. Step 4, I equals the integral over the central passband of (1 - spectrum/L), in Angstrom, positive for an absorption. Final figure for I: -4.5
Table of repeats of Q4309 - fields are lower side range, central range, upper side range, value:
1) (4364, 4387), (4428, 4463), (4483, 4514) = 2.10 Angstrom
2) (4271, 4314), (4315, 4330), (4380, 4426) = -1.29 Angstrom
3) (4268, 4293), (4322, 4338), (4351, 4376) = -0.16 Angstrom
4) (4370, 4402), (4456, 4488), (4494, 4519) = 1.16 Angstrom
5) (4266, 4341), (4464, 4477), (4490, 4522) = 0.25 Angstrom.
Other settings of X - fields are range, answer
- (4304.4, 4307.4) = 14.1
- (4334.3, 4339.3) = 17.6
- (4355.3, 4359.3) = 17.9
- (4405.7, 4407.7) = 12.5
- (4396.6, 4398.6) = 12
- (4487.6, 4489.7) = 14.3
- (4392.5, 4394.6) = 14.7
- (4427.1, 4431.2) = 13.3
